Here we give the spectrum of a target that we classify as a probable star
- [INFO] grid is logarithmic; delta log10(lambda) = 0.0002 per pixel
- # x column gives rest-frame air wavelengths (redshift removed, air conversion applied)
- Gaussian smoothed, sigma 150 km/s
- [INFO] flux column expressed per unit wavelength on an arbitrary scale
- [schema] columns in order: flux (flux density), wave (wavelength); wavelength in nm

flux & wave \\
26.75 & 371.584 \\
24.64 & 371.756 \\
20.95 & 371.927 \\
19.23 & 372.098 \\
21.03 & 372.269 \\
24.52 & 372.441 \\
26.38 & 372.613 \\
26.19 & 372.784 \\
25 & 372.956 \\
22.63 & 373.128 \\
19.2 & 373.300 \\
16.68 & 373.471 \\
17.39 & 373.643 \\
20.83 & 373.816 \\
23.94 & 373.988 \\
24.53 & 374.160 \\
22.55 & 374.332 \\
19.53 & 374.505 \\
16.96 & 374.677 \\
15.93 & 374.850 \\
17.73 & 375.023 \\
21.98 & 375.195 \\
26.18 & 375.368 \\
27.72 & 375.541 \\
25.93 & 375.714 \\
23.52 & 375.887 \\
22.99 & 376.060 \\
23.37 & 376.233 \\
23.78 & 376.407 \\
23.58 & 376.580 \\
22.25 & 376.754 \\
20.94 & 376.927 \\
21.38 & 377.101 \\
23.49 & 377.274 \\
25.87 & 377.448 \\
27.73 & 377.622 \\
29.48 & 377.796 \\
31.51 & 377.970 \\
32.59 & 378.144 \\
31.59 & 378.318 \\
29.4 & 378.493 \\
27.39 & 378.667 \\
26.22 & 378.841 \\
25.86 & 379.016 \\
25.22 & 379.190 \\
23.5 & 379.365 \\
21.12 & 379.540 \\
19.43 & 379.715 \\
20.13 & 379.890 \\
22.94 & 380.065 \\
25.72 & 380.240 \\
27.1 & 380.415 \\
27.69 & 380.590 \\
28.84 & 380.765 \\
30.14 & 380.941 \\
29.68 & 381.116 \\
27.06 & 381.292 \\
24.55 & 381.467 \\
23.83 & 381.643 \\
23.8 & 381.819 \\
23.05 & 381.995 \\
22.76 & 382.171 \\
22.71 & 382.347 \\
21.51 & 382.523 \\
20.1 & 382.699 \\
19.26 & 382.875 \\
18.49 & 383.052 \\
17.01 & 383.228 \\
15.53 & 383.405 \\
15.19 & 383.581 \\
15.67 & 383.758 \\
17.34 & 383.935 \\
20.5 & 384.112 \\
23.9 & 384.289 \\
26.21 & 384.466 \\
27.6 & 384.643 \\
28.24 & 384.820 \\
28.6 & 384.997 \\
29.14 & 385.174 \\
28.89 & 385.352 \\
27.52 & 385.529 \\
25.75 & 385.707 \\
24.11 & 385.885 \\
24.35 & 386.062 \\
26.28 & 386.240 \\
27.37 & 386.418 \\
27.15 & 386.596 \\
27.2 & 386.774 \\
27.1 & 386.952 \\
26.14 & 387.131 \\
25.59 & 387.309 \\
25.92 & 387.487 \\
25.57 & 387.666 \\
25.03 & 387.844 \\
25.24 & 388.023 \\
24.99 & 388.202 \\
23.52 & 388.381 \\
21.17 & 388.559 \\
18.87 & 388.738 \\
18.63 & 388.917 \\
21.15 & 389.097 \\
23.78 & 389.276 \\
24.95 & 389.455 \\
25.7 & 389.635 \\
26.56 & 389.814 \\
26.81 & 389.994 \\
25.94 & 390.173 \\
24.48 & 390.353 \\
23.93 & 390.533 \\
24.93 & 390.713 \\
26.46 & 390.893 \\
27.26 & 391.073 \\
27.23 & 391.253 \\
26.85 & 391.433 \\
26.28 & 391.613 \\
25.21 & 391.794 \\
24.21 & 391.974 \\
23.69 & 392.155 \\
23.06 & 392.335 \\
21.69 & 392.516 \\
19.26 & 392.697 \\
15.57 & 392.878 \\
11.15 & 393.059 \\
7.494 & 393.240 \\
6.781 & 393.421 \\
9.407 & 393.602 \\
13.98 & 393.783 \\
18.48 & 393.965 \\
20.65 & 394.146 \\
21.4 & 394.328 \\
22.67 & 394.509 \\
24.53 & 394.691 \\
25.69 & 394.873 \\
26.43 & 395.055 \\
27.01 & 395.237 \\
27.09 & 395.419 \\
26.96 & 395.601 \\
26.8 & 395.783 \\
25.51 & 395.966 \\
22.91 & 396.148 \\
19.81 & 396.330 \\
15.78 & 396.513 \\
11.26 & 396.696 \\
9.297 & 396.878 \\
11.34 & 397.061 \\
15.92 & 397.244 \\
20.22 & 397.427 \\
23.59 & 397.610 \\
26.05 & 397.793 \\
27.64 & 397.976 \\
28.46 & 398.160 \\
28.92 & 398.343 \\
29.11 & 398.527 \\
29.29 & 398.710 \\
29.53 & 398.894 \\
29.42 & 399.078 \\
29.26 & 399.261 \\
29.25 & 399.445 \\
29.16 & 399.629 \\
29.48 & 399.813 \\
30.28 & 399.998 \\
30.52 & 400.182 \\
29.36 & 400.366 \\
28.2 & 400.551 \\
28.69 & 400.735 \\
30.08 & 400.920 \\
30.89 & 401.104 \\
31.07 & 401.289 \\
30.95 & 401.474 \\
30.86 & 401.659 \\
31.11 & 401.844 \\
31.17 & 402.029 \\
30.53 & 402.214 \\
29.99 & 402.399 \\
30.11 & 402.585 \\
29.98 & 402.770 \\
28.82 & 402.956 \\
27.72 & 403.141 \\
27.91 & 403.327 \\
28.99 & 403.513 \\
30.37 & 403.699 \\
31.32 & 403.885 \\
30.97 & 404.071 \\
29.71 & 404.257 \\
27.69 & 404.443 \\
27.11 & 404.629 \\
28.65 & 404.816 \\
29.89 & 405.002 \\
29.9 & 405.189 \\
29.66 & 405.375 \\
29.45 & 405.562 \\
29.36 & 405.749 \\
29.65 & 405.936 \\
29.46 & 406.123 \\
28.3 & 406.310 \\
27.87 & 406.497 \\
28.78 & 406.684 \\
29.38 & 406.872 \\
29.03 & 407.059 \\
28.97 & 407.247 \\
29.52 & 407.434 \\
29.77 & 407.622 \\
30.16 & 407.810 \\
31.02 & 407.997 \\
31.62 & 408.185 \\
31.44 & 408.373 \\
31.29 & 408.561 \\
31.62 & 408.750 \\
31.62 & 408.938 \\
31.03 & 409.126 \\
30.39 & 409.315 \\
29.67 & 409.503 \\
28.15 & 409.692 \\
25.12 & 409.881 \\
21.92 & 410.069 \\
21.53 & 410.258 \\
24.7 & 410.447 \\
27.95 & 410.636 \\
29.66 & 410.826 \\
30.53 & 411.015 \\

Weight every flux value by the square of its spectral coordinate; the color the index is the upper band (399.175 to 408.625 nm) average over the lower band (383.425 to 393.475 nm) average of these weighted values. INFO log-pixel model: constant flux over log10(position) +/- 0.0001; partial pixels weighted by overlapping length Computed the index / 1.36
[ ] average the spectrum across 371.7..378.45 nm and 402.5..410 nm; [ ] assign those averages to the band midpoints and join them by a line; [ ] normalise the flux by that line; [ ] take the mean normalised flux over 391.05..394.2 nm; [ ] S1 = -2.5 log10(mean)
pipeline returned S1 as 0.36 mag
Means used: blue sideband 23.4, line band 19.2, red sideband 29.5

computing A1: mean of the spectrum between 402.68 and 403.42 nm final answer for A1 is 28.6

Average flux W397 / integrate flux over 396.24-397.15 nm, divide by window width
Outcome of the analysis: 13.5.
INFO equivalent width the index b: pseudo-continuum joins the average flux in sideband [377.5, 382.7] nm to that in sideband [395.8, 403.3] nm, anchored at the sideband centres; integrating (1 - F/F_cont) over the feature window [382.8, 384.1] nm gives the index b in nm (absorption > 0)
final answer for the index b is 0.44 nm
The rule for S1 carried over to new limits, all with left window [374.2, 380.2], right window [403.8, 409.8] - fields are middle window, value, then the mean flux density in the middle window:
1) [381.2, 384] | 0.220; 20.5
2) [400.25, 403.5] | -0.038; 29.8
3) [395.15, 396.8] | 0.227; 22.5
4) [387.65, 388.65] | 0.088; 24.2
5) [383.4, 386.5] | 0.060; 24.2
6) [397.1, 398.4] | 0.180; 23.8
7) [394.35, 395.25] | 0.110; 24.8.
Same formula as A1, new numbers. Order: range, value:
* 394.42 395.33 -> 25.3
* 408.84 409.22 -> 31.4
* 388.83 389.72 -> 22.8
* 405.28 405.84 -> 29.5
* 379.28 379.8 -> 21.3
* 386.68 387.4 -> 26.5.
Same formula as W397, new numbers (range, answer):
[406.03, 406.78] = 28.6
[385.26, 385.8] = 27.3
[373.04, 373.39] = 20.9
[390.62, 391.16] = 26.2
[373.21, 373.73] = 17.8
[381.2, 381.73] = 25.2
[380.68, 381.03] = 29.5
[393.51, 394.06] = 14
